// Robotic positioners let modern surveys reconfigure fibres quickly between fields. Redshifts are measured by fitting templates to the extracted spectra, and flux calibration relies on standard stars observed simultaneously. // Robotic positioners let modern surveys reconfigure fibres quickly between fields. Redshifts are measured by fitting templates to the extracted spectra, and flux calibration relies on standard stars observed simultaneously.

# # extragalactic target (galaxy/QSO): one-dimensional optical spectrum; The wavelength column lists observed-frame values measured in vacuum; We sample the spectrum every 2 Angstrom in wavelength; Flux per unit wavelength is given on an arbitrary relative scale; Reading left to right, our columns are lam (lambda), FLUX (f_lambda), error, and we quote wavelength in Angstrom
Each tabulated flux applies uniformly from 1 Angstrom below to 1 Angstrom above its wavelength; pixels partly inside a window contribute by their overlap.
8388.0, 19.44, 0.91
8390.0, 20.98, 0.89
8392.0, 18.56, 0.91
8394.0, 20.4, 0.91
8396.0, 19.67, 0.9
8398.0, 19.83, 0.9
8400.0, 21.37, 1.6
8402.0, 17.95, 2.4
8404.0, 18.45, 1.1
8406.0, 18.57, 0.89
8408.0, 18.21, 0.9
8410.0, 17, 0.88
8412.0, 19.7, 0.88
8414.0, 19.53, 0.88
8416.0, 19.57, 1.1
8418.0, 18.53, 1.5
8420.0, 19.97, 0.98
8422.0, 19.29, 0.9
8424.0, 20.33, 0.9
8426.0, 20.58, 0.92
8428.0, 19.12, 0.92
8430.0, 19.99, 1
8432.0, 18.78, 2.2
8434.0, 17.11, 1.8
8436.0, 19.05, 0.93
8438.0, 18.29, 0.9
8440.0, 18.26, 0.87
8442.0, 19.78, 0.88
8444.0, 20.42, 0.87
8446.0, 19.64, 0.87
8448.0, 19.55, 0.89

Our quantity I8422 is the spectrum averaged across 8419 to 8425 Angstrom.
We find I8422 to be 19.9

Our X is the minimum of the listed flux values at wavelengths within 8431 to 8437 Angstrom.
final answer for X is 17.11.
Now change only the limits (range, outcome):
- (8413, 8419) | 18.53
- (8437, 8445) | 18.26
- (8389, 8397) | 18.56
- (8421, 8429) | 19.12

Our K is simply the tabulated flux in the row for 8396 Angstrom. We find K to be 19.67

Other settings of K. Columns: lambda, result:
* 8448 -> 19.55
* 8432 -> 18.78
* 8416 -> 19.57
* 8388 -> 19.44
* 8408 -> 18.21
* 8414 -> 19.53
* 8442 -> 19.78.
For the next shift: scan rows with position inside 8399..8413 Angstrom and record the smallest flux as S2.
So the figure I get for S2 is 17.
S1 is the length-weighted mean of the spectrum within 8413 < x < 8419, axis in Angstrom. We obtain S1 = 19.2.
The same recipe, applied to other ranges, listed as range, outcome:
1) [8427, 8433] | 19.3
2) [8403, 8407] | 18.5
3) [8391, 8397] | 19.5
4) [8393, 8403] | 19.8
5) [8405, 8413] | 18.4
